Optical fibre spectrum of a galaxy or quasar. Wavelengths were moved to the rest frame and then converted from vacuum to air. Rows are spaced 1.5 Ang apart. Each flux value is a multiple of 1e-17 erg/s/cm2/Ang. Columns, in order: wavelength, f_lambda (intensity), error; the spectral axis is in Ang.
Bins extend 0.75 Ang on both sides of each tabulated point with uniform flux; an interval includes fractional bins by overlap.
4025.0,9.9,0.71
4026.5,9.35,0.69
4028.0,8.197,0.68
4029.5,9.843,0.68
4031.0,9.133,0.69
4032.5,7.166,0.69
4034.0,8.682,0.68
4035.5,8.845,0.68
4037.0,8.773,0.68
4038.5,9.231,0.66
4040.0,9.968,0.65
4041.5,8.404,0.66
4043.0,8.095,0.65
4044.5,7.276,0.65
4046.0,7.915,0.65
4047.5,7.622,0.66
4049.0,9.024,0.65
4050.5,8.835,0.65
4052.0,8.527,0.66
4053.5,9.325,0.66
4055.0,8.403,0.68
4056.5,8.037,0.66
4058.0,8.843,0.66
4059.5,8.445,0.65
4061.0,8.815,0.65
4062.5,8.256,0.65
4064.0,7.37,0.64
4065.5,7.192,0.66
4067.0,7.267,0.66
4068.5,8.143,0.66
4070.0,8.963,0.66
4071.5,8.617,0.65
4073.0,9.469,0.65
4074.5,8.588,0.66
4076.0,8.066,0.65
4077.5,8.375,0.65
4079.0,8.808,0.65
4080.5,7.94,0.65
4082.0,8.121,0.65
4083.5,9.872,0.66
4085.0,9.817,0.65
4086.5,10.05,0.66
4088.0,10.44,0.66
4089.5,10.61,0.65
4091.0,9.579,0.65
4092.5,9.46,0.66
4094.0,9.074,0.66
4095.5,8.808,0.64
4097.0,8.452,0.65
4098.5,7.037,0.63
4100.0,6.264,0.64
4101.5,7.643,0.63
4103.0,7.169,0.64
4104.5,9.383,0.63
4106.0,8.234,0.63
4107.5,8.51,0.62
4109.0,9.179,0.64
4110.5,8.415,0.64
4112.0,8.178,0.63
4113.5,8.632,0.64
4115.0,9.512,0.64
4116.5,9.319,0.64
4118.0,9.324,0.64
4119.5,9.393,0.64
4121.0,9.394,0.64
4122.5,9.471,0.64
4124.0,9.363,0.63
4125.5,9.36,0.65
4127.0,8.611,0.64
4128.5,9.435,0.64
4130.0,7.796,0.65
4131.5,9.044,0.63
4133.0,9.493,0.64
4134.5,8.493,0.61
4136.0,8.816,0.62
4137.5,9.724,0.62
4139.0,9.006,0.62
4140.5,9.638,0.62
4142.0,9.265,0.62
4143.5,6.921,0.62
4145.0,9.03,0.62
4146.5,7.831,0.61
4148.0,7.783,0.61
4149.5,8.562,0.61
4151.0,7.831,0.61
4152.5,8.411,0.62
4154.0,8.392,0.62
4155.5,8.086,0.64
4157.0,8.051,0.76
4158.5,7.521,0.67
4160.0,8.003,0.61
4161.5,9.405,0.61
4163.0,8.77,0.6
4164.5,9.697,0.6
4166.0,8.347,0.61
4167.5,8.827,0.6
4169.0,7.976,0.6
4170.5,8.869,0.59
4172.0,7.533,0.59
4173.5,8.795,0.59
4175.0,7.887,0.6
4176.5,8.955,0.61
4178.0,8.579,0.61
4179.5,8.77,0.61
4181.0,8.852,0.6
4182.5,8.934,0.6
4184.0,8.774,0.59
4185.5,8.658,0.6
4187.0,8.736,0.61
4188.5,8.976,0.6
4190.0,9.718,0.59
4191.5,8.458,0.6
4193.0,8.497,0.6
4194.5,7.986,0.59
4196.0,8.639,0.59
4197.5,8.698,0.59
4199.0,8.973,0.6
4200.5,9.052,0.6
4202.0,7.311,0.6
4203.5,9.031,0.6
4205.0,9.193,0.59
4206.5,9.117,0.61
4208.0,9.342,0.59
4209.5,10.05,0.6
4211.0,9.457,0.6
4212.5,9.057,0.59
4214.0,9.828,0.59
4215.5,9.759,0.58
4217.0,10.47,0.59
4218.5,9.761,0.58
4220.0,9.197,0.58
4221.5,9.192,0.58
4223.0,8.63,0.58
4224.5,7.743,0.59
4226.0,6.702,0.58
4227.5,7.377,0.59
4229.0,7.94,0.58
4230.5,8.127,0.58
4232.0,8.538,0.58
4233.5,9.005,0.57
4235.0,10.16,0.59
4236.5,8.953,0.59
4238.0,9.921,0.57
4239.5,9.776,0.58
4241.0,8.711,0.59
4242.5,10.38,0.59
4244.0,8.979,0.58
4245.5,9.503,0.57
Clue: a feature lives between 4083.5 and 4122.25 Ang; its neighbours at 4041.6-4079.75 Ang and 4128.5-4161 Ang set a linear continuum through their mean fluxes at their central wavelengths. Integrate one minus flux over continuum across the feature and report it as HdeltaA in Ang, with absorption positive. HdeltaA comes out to -2.3 Ang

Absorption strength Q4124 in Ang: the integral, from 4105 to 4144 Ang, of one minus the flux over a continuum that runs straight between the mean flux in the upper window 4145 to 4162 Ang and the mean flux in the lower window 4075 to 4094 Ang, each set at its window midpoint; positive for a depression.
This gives -1.5 Ang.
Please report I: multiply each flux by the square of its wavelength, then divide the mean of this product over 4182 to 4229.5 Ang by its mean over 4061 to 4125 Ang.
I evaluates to 1.07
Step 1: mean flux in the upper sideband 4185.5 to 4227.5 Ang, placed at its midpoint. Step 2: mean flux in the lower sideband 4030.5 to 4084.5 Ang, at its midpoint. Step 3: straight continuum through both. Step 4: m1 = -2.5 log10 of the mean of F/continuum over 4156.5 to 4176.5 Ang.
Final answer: 0.04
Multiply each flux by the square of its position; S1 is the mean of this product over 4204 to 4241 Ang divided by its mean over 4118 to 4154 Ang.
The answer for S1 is 1.1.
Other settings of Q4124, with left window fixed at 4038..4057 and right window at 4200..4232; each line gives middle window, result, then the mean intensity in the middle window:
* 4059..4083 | 0.7 Ang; 8.29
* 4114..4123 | -0.7 Ang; 9.38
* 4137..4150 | 0.1 Ang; 8.62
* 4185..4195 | 0.1 Ang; 8.74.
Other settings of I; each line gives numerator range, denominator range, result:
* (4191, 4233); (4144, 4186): 1.06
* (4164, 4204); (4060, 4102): 1.05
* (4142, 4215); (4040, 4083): 1.10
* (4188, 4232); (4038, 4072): 1.14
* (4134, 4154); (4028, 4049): 1.05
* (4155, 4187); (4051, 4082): 1.07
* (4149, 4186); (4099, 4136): 1.00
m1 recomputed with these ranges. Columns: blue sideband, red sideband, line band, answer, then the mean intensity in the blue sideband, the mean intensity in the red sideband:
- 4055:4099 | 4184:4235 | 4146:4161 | 0.09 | 8.71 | 8.84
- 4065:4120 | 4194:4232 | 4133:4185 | 0.03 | 8.7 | 8.83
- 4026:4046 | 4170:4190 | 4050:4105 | 0.01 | 8.65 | 8.68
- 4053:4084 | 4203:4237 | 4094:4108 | 0.07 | 8.41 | 8.98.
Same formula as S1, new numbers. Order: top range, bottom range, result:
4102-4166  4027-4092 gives 1.04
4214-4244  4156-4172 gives 1.09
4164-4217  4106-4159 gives 1.04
